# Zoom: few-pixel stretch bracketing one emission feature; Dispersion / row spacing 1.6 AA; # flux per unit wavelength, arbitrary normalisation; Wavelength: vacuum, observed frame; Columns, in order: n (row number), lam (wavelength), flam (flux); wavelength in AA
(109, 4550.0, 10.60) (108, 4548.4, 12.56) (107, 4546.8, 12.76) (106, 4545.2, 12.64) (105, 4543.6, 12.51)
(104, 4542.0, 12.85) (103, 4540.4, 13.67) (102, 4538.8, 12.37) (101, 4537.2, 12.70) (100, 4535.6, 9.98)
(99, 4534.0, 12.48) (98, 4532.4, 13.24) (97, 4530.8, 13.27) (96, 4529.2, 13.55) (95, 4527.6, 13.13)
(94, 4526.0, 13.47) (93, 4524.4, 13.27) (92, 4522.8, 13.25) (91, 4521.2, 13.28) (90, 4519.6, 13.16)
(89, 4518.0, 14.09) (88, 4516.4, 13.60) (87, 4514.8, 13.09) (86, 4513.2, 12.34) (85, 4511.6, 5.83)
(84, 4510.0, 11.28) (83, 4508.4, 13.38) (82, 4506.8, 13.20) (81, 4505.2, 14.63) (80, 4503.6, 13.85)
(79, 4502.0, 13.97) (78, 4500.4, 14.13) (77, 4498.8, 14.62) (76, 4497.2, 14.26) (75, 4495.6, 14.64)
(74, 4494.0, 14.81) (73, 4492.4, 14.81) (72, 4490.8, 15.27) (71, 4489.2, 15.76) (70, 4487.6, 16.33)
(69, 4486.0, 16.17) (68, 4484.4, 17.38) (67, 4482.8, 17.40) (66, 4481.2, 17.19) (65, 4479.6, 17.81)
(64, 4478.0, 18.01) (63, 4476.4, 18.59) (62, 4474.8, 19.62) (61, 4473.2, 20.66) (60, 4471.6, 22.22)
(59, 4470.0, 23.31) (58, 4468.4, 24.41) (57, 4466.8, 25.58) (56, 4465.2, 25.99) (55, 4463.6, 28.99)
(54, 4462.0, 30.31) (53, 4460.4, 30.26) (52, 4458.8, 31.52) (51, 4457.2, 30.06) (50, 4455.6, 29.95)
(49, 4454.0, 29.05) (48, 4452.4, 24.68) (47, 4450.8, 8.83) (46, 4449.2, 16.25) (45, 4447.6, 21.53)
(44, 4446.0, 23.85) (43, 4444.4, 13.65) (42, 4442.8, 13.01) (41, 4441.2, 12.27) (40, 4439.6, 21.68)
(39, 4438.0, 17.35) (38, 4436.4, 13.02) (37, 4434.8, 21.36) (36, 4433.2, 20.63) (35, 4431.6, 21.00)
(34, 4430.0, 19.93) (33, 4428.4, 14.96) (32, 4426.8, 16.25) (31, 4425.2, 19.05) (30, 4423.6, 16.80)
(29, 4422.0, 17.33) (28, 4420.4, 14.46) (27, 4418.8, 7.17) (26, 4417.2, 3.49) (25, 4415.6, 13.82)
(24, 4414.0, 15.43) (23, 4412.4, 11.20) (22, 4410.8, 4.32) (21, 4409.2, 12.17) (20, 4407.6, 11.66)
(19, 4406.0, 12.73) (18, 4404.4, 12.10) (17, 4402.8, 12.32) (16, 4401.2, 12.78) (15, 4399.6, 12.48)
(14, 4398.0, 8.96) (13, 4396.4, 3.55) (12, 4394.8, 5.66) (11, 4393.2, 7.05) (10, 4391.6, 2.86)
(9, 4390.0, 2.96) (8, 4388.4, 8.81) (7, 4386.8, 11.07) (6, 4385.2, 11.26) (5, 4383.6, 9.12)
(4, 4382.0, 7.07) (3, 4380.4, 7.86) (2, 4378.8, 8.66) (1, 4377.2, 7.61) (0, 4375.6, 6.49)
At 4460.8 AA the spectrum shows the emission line Lyman alpha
